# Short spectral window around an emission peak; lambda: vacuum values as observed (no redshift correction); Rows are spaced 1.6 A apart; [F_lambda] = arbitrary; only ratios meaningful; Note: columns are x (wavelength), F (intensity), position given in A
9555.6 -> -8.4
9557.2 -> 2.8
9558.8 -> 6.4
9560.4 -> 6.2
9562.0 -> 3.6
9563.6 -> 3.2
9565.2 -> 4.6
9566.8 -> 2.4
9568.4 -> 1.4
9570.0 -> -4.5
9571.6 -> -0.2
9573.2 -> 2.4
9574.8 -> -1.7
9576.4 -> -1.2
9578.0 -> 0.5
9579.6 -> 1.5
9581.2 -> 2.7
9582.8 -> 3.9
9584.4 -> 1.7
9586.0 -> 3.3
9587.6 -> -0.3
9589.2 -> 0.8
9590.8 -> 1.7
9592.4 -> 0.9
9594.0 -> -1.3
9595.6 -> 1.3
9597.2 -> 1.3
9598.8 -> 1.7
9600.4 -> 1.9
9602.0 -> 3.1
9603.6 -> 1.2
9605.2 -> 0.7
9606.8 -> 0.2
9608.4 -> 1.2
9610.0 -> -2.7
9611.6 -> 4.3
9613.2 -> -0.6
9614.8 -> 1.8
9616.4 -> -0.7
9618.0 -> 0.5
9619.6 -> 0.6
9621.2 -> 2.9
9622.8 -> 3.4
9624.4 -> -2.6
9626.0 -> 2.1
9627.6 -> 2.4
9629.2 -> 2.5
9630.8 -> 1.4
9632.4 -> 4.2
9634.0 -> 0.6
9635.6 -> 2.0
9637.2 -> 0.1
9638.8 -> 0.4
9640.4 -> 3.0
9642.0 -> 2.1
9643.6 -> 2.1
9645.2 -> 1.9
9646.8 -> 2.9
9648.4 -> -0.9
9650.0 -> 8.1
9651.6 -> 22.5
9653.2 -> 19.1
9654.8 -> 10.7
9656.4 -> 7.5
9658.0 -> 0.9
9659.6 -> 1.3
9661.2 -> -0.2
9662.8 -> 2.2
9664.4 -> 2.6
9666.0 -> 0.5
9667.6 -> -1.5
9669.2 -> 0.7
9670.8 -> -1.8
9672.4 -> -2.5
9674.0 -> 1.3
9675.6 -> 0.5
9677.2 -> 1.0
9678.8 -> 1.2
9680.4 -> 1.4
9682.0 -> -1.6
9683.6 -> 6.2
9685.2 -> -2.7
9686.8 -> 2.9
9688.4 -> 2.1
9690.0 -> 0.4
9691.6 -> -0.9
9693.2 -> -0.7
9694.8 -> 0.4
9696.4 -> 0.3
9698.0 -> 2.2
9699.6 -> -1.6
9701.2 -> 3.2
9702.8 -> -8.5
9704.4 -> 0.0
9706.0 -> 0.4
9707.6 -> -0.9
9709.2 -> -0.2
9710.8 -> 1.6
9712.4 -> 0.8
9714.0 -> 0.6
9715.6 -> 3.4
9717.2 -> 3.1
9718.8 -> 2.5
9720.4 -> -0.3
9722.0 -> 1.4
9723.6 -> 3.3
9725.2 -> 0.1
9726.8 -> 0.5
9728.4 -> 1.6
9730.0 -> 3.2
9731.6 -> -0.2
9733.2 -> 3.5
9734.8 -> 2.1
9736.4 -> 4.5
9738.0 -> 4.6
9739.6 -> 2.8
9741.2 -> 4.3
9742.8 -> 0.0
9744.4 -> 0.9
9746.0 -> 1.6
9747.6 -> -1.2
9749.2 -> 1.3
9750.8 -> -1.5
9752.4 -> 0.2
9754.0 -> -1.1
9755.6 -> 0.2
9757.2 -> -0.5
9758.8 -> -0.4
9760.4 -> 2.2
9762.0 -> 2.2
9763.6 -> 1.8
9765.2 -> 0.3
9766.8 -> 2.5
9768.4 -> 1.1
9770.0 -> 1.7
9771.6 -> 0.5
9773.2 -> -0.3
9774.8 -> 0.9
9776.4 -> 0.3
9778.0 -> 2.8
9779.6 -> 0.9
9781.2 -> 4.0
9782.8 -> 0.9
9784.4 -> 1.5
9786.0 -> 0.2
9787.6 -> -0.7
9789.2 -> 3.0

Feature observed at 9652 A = [O III]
